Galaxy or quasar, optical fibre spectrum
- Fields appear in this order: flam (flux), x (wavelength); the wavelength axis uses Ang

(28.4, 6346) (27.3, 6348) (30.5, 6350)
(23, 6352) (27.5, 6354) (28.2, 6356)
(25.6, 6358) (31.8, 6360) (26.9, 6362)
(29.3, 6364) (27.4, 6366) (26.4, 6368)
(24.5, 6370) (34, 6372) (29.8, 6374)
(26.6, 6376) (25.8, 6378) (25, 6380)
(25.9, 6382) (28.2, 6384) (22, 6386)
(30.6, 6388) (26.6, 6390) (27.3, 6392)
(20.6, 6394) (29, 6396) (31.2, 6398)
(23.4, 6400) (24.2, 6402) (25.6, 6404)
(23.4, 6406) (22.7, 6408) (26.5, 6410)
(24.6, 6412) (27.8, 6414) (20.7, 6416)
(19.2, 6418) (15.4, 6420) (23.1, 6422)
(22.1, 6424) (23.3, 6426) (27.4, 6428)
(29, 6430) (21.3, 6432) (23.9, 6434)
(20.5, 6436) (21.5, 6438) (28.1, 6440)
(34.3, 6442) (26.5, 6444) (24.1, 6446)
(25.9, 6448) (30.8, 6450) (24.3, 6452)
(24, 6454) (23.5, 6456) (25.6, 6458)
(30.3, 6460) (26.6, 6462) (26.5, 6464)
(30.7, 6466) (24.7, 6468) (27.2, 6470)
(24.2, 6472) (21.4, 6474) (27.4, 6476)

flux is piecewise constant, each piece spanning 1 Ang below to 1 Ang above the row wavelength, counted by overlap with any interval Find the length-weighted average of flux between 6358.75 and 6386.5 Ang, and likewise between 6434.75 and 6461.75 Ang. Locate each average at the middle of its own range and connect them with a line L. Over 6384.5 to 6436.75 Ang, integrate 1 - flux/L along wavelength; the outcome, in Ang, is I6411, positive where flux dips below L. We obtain 4.79 Ang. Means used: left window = 27.5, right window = 26.1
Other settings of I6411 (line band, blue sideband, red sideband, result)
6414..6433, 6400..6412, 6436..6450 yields 2.1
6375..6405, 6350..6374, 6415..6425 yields -2.6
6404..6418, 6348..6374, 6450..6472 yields 1.6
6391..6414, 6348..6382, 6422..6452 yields 0.9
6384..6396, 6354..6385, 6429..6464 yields 0.6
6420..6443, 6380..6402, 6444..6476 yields 1.4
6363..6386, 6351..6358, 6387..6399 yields -0.4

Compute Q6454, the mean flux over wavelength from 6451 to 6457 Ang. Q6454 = 23.9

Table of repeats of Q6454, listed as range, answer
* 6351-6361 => 27.2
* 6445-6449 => 25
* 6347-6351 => 28.9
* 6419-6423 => 19.2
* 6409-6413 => 25.6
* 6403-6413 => 24.6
